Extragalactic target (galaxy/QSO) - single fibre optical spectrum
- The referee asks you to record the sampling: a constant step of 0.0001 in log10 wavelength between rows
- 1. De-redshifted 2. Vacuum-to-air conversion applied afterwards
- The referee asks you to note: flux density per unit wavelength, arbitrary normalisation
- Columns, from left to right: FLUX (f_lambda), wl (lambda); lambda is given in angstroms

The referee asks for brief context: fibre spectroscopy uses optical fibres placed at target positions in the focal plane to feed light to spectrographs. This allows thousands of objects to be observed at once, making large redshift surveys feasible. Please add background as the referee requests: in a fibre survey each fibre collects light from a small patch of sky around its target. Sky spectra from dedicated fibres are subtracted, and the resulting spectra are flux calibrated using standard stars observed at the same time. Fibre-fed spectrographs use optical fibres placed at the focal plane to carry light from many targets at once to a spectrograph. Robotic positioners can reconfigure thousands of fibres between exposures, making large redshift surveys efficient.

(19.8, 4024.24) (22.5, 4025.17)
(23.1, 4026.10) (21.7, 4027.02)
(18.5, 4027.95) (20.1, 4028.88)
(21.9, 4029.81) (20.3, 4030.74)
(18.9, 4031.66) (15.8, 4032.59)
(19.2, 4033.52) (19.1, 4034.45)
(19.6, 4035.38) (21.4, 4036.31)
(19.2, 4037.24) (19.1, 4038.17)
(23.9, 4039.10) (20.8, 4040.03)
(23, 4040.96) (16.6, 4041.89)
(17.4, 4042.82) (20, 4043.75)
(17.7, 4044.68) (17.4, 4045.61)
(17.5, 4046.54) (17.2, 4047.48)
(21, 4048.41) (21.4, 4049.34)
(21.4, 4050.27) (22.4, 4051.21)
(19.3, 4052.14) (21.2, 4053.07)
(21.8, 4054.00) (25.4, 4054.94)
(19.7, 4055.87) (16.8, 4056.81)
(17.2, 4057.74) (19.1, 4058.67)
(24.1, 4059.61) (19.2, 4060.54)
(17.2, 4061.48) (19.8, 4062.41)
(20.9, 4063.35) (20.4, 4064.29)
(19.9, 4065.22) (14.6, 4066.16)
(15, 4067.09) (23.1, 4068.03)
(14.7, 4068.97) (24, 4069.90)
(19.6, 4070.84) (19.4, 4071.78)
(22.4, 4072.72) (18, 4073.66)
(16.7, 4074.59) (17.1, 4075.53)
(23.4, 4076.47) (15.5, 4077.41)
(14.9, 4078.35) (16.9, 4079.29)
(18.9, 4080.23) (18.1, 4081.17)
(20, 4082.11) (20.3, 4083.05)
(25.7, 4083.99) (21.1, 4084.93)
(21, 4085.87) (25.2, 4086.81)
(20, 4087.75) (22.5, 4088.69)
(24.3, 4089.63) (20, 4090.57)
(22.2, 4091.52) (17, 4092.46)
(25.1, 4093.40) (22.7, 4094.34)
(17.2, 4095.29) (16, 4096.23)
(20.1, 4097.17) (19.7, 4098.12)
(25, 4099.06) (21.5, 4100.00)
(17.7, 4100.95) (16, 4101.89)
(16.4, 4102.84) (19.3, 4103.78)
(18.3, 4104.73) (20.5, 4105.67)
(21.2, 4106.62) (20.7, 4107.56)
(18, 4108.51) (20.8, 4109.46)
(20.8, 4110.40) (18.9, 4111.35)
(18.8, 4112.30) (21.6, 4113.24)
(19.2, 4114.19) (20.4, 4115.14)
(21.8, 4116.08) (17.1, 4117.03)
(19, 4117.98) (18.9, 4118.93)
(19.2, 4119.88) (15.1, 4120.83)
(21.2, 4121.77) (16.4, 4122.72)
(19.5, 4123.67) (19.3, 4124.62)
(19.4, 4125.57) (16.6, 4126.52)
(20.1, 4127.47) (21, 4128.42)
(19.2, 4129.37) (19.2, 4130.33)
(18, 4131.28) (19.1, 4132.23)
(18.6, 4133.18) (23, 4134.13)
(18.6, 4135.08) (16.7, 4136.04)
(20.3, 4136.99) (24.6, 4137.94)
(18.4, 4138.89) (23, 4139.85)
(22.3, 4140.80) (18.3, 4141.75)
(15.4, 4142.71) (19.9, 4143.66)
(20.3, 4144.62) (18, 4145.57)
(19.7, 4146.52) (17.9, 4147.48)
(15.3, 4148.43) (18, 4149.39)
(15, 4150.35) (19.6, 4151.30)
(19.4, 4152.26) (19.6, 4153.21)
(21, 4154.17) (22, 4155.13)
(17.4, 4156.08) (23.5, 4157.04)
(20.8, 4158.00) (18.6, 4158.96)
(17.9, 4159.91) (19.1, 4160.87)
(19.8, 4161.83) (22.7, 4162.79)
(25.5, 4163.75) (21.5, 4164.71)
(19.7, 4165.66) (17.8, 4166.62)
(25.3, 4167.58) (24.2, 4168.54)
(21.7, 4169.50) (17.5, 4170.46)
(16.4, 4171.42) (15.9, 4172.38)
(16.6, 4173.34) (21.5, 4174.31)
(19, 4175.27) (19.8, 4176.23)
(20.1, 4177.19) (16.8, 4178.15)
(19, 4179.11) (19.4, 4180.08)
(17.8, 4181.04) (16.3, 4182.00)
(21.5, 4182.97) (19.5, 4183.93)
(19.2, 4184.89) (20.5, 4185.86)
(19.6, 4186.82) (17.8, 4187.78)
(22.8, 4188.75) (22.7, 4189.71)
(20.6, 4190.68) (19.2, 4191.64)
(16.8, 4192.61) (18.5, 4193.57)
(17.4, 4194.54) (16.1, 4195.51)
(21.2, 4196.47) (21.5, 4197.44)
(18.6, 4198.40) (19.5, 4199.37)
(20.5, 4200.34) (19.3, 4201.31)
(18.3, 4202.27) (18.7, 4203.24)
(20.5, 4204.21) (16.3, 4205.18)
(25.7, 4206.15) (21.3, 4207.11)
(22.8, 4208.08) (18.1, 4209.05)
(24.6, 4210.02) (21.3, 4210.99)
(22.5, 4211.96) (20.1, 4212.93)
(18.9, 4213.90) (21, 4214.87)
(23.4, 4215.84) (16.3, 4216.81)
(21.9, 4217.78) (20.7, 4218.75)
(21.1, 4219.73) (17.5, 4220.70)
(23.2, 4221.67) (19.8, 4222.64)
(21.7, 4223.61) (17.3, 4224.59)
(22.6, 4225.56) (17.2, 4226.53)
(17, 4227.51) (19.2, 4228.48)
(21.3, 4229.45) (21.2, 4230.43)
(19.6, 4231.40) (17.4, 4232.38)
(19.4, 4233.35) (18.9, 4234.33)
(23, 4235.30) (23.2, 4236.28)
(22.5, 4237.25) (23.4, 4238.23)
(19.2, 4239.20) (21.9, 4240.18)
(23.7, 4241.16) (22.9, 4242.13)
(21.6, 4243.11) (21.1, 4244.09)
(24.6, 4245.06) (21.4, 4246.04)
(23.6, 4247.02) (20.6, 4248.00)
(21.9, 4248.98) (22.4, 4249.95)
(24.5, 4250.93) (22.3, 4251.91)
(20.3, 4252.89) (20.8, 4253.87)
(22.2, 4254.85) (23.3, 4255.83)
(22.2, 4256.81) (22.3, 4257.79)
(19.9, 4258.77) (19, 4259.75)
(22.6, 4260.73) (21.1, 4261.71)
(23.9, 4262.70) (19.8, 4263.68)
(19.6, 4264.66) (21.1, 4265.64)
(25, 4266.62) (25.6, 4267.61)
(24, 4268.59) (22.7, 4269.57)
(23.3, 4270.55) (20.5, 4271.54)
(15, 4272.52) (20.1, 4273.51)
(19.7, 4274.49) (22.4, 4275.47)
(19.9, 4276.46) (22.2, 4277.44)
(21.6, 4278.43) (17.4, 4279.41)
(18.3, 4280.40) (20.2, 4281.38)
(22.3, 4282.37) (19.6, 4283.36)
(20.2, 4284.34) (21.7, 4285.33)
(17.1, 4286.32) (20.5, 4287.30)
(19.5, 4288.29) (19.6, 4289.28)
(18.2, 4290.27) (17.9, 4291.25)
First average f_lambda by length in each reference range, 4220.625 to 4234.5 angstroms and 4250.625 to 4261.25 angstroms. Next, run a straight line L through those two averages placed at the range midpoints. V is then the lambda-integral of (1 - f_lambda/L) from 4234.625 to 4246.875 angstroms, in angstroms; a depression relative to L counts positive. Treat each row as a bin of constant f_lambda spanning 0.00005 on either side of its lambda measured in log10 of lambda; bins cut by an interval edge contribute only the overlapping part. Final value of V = -1.05 angstroms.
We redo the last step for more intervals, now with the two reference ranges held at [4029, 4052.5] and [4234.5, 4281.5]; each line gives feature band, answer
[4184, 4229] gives 2.5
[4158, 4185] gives 1.5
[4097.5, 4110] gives 0.4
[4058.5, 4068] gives 0.3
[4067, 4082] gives 0.9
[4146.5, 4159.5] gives 1.0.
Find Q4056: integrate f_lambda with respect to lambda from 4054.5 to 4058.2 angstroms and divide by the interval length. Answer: 19.7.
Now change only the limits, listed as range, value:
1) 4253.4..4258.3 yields 22.2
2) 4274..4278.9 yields 21.2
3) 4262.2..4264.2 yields 21.8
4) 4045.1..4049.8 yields 18.9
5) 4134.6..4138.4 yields 20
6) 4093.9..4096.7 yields 18.6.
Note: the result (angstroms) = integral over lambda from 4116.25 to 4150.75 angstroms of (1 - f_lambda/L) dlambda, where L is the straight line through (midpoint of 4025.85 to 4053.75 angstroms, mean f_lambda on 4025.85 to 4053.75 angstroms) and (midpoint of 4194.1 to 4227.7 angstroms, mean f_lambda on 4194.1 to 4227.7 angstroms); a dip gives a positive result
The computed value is 1.81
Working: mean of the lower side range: 19.9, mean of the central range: 19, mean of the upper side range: 20.1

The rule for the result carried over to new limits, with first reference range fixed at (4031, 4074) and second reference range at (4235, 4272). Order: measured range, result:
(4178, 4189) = 1.1 angstroms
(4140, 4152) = 1.4 angstroms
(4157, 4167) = 0.2 angstroms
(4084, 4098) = -0.7 angstroms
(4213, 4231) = 1.4 angstroms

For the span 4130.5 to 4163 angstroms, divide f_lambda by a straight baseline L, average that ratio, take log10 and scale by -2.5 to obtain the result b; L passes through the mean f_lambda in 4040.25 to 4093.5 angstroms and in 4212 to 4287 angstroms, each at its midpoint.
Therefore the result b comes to 0.05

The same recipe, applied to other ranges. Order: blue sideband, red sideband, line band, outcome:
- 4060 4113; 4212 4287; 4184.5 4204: 0.06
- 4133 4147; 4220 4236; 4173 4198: 0.03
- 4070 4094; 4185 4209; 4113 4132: 0.06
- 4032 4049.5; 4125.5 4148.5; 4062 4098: -0.03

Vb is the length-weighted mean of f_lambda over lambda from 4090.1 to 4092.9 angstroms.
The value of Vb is 19.7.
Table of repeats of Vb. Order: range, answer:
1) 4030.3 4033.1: 18.4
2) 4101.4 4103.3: 16.2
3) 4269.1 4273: 20.4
